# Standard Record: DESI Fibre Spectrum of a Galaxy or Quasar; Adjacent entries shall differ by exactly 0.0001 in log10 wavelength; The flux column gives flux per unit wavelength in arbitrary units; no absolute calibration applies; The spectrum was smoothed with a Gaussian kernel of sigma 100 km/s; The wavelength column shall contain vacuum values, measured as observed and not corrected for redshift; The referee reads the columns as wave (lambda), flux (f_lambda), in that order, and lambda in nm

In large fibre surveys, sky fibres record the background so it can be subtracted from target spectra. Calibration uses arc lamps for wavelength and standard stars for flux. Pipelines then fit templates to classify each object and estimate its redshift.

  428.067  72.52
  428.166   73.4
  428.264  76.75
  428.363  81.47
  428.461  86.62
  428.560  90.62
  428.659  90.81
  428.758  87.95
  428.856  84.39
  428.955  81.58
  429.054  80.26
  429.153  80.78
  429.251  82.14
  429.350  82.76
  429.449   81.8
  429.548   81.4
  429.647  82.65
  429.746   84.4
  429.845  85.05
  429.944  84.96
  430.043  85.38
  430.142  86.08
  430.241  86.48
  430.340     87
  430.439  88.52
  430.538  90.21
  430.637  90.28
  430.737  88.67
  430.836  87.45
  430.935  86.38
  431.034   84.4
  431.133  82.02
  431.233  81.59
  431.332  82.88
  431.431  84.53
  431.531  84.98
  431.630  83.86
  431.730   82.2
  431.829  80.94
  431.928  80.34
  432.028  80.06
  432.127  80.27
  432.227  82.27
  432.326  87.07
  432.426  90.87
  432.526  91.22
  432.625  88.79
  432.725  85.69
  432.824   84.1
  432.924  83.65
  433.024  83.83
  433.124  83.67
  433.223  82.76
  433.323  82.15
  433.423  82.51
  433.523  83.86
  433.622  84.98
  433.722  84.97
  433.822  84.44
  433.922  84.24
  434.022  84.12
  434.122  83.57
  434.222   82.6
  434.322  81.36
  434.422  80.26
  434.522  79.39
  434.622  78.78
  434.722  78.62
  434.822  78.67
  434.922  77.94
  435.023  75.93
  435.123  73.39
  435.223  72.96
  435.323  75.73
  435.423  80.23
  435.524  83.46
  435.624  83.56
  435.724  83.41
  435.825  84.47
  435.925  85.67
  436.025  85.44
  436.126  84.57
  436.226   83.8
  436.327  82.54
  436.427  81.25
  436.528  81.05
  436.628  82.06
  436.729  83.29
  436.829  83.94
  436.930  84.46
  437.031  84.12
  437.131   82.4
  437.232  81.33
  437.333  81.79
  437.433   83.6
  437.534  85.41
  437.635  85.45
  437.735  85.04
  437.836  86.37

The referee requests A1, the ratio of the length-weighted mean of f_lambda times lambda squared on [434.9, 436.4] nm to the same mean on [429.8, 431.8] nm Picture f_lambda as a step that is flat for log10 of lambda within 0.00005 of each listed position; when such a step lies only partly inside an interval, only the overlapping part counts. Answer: 1.0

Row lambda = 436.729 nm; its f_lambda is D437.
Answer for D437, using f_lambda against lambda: 83.29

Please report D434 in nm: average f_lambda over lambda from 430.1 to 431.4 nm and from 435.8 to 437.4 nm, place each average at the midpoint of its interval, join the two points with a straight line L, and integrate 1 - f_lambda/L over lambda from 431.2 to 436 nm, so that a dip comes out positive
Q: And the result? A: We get 0.14 nm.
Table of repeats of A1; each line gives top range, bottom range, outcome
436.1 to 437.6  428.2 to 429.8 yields 1.03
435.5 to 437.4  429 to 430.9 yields 1.01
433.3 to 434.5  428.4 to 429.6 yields 1.01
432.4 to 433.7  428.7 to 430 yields 1.04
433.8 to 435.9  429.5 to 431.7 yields 0.96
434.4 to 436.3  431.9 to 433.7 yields 0.96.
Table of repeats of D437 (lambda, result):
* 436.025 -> 85.44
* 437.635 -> 85.45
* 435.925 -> 85.67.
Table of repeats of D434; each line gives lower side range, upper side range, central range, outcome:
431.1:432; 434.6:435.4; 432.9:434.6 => -0.09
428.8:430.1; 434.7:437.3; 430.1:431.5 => -0.06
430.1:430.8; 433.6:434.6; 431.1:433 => 0.04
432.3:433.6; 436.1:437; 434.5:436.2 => 0.07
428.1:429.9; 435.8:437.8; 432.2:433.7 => -0.03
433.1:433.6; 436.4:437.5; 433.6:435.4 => 0.07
